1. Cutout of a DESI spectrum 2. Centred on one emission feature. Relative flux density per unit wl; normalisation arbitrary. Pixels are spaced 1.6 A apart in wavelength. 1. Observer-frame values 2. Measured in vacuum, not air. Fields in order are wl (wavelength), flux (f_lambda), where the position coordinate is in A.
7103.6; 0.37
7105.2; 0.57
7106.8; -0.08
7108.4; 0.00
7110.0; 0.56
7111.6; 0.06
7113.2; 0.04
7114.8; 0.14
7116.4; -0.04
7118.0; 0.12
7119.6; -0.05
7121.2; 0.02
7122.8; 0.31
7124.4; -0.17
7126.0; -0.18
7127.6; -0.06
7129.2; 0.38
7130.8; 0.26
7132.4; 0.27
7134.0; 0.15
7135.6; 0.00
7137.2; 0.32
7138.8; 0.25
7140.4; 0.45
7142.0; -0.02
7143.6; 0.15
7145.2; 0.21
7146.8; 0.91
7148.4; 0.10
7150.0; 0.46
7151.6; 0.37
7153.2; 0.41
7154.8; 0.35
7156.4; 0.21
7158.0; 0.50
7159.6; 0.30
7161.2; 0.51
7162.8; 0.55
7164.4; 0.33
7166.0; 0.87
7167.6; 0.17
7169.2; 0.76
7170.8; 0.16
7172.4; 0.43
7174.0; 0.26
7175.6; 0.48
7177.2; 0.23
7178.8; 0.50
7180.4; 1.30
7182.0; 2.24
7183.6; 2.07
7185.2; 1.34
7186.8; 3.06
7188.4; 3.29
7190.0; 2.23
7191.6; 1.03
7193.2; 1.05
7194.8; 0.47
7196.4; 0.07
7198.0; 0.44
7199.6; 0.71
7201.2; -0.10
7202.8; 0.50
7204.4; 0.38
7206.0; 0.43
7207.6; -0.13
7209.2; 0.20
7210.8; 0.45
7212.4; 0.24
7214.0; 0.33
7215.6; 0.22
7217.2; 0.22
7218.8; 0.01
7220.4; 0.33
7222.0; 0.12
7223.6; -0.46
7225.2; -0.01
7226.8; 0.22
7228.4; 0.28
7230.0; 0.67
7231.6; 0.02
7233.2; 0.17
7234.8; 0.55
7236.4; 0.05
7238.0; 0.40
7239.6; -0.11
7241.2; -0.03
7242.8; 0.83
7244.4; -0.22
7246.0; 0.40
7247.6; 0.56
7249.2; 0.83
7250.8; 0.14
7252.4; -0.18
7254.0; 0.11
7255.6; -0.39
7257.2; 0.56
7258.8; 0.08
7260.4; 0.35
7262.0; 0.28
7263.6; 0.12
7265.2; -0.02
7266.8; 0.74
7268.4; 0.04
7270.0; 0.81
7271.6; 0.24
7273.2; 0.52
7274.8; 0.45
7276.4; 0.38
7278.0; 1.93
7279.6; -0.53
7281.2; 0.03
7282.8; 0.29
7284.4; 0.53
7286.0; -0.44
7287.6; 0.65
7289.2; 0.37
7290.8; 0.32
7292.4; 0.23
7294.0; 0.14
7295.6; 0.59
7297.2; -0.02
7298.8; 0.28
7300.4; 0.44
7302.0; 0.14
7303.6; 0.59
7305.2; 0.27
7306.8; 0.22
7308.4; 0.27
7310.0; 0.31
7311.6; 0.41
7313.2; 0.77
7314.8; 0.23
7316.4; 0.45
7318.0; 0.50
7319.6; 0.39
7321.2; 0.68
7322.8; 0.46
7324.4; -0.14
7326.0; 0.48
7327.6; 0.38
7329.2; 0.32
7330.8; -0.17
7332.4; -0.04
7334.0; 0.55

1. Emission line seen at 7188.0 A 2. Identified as [O II]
